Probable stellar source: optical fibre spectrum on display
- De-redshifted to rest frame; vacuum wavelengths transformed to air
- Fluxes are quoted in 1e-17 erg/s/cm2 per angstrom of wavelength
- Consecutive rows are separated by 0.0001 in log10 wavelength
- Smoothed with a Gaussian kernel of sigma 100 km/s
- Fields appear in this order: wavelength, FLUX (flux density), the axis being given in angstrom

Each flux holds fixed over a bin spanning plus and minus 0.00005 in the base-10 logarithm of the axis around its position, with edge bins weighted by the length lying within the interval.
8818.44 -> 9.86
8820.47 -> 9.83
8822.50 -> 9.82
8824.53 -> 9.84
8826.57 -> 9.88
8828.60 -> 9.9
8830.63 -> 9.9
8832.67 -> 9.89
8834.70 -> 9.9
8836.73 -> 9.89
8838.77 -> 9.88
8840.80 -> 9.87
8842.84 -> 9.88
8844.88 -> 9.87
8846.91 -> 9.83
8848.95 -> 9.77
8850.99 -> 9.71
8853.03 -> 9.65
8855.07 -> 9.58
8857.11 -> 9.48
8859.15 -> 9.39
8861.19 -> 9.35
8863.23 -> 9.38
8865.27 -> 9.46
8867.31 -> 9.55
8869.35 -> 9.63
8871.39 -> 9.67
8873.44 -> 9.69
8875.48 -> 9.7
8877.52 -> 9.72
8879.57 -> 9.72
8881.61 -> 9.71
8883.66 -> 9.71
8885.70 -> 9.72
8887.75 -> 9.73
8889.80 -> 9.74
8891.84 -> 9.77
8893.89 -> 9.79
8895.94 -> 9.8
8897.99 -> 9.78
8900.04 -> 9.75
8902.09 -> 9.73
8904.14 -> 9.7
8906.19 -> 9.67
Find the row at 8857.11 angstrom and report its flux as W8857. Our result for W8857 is 9.48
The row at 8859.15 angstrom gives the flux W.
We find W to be 9.39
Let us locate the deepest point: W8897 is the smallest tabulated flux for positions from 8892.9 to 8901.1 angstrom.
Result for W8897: 9.75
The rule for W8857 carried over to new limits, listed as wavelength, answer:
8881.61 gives 9.71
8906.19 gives 9.67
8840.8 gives 9.87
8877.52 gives 9.72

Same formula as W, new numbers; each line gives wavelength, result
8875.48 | 9.7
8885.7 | 9.72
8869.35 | 9.63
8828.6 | 9.9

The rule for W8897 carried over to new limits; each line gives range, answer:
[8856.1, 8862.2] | 9.35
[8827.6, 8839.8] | 9.88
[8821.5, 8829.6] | 9.82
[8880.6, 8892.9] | 9.71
